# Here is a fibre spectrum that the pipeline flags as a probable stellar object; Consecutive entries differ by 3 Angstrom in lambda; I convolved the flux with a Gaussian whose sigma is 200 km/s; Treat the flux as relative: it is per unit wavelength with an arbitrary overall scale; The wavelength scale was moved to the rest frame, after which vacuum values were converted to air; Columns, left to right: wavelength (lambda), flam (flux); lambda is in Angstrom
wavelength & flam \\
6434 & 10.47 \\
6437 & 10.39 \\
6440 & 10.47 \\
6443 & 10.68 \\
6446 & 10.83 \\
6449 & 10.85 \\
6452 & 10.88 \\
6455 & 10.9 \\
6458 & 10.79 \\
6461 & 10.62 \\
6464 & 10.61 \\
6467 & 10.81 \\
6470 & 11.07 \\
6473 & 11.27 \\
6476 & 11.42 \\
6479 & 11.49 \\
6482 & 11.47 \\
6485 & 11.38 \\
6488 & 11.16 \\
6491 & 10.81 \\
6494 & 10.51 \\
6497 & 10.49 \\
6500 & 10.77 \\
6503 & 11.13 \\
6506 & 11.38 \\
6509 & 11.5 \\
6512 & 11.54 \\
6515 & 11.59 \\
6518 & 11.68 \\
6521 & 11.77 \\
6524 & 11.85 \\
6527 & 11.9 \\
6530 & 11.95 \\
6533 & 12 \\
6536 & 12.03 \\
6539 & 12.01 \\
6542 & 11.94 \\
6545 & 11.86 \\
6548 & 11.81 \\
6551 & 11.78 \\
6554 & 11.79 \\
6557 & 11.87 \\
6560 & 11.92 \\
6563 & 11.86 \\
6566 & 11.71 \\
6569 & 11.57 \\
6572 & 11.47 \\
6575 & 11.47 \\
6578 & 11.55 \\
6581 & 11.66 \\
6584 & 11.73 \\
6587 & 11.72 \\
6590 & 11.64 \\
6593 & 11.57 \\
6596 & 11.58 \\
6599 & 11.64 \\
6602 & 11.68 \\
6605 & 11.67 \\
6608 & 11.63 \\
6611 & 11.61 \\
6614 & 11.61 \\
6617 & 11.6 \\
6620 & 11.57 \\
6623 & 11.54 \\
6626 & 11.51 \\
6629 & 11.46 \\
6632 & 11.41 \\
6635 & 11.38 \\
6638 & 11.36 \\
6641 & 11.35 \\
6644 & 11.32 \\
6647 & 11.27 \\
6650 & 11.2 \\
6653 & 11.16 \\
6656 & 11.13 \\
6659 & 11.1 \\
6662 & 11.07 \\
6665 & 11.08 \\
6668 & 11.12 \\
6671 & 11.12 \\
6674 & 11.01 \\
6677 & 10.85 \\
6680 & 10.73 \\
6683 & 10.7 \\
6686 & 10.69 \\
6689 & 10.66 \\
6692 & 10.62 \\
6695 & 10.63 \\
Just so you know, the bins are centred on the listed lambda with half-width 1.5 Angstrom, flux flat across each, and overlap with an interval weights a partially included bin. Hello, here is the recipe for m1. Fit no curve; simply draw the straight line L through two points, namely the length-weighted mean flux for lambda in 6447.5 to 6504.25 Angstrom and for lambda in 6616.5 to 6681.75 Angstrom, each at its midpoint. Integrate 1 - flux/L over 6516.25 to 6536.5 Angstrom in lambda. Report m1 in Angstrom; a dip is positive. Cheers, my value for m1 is -1.5 Angstrom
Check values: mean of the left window 11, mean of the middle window 11.9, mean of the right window 11.2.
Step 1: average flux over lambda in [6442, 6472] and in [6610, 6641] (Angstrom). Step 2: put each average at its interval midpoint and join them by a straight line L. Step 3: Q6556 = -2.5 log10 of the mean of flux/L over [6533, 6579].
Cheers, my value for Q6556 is -0.05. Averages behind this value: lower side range 10.8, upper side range 11.5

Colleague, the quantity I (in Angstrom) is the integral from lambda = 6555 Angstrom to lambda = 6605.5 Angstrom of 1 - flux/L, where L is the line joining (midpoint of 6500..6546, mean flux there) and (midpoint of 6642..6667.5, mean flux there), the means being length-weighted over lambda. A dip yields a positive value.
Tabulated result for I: -0.8 Angstrom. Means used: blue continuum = 11.7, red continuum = 11.2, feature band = 11.7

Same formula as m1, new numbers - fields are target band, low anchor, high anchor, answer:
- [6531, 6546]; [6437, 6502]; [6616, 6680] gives -1.3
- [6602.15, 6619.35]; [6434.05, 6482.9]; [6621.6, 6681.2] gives -0.7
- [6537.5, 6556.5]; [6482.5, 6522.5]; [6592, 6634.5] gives -0.8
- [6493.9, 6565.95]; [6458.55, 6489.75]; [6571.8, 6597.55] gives -1.8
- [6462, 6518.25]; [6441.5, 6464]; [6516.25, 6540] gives 0.9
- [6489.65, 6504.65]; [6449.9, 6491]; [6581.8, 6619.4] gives 0.6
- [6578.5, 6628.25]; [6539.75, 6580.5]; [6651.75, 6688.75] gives -0.8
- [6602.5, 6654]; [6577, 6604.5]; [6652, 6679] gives -0.5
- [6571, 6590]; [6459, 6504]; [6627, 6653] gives -0.7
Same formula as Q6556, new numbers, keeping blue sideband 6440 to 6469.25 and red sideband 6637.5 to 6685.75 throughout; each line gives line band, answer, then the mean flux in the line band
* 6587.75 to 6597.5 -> -0.06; 11.6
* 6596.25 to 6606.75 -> -0.06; 11.7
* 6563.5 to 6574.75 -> -0.06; 11.6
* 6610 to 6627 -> -0.05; 11.6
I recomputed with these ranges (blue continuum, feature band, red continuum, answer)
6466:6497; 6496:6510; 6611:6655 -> 0.1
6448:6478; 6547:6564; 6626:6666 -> -1.1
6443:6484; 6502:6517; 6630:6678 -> -0.6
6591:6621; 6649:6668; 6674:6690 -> -0.2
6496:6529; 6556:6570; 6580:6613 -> -0.3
